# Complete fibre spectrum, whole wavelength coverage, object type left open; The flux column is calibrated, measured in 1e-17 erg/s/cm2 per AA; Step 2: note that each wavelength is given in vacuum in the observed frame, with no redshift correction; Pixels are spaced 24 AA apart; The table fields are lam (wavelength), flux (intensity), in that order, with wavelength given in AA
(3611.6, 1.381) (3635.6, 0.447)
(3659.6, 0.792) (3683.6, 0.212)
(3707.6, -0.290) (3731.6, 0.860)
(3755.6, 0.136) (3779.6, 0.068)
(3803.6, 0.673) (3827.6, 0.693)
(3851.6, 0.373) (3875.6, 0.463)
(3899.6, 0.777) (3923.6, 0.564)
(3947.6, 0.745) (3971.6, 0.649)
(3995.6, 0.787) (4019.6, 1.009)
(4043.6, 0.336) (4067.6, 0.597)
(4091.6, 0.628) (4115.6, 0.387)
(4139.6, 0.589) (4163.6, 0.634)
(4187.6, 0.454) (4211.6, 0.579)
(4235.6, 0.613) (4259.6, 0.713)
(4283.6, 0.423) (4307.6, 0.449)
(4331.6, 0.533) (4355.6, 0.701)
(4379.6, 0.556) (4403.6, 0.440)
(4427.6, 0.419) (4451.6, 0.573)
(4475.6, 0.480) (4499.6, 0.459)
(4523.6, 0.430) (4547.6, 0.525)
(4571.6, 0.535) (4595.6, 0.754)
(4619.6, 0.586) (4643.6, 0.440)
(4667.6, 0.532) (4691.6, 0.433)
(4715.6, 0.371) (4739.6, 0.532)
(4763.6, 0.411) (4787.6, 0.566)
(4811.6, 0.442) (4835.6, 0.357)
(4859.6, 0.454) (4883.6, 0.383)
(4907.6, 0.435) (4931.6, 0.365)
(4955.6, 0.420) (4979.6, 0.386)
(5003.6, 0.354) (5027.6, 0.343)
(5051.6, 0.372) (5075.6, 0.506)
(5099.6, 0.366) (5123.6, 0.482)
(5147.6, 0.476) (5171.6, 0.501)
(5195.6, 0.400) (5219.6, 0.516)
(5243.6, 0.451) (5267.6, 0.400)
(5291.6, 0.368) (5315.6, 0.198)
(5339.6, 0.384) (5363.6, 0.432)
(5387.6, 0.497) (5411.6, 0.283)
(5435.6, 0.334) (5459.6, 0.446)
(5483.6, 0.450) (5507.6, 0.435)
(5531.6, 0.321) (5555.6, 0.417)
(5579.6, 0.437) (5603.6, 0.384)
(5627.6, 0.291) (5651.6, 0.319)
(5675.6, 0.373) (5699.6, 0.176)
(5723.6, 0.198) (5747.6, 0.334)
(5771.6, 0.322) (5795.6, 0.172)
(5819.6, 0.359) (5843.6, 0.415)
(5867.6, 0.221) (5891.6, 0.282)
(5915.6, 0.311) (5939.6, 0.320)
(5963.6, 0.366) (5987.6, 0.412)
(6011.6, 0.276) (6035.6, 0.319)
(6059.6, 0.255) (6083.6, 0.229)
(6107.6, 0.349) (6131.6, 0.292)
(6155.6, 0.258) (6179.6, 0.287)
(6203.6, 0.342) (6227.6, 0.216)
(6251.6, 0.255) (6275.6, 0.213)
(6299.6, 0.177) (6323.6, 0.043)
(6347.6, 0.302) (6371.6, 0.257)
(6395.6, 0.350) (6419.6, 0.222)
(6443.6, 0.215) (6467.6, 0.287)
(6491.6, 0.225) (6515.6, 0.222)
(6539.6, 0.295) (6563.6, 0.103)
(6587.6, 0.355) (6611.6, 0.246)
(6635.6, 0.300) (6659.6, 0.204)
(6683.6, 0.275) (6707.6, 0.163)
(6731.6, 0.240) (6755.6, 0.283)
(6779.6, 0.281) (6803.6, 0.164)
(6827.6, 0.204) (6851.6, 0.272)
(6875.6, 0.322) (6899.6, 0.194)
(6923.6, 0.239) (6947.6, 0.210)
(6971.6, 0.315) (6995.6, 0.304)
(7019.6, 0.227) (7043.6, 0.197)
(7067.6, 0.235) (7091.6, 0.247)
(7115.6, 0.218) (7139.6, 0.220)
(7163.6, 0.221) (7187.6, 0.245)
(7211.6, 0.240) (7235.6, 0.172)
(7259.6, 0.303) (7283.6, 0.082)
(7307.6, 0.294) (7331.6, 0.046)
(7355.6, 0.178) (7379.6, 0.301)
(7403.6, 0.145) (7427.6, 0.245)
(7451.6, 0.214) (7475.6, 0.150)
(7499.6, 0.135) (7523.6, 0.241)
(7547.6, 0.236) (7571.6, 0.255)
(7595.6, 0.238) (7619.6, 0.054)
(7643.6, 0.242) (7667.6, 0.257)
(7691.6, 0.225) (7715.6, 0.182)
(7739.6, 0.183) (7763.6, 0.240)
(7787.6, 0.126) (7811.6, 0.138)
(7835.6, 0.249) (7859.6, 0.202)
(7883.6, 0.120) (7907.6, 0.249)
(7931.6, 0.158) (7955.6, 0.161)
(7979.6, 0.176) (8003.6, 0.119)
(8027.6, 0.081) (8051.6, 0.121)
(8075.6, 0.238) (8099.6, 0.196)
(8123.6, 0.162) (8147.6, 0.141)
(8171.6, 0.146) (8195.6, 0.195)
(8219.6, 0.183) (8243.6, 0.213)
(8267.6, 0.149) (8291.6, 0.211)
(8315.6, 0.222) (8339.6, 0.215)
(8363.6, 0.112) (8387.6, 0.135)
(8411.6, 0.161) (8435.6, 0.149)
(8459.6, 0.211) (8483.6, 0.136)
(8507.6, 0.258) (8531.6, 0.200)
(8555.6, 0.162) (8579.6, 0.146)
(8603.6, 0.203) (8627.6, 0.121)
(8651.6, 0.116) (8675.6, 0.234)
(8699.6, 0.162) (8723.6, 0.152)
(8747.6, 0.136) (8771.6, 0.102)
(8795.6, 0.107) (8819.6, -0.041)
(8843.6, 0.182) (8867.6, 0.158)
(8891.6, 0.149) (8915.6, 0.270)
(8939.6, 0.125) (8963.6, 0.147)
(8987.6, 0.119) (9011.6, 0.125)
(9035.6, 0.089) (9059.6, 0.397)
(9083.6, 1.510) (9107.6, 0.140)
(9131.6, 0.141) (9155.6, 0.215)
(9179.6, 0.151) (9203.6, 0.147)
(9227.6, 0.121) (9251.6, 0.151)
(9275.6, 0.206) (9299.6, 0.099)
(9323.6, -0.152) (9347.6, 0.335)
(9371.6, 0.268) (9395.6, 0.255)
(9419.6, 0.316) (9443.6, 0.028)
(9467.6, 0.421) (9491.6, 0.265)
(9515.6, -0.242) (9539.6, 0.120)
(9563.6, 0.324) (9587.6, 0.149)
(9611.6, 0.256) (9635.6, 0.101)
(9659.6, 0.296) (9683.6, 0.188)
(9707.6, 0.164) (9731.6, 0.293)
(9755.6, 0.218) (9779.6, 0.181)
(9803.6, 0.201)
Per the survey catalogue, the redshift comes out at 1.43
